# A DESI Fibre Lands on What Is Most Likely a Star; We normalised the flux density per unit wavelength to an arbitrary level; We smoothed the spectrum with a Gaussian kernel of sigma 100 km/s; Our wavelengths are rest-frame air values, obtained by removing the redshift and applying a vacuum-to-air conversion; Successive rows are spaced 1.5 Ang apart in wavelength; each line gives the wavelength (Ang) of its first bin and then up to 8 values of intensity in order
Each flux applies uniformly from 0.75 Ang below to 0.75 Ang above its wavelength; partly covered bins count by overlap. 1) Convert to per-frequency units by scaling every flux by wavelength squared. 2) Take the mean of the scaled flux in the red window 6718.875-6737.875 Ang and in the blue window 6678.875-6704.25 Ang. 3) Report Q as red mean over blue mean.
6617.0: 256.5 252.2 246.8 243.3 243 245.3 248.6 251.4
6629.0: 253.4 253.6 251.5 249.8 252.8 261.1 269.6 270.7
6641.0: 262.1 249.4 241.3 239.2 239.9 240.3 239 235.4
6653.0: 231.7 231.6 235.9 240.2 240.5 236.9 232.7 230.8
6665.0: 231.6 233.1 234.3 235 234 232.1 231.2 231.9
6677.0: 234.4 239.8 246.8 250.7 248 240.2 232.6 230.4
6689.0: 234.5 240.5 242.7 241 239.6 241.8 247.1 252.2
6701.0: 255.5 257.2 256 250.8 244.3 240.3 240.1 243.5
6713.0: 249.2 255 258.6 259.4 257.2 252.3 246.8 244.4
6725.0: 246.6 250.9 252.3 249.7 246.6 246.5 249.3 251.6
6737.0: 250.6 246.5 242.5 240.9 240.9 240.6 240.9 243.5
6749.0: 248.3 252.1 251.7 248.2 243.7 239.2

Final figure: 1.03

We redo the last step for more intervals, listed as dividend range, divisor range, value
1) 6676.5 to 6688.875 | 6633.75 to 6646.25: 0.95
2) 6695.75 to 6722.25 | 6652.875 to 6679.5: 1.08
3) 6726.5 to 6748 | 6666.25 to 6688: 1.06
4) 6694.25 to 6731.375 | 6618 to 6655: 1.03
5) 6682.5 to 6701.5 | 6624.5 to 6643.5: 0.96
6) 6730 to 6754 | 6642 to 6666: 1.07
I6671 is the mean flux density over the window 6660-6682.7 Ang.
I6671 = 236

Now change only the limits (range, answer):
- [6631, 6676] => 242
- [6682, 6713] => 244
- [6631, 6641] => 259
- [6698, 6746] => 249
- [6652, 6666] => 235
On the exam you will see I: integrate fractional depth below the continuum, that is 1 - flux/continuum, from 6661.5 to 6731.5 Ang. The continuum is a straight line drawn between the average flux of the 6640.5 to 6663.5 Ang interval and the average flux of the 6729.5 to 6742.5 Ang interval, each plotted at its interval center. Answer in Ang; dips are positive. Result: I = -0.1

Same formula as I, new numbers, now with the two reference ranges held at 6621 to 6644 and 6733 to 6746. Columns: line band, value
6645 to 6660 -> 0.9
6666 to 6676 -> 0.7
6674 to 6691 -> 0.7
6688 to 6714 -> 0.3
